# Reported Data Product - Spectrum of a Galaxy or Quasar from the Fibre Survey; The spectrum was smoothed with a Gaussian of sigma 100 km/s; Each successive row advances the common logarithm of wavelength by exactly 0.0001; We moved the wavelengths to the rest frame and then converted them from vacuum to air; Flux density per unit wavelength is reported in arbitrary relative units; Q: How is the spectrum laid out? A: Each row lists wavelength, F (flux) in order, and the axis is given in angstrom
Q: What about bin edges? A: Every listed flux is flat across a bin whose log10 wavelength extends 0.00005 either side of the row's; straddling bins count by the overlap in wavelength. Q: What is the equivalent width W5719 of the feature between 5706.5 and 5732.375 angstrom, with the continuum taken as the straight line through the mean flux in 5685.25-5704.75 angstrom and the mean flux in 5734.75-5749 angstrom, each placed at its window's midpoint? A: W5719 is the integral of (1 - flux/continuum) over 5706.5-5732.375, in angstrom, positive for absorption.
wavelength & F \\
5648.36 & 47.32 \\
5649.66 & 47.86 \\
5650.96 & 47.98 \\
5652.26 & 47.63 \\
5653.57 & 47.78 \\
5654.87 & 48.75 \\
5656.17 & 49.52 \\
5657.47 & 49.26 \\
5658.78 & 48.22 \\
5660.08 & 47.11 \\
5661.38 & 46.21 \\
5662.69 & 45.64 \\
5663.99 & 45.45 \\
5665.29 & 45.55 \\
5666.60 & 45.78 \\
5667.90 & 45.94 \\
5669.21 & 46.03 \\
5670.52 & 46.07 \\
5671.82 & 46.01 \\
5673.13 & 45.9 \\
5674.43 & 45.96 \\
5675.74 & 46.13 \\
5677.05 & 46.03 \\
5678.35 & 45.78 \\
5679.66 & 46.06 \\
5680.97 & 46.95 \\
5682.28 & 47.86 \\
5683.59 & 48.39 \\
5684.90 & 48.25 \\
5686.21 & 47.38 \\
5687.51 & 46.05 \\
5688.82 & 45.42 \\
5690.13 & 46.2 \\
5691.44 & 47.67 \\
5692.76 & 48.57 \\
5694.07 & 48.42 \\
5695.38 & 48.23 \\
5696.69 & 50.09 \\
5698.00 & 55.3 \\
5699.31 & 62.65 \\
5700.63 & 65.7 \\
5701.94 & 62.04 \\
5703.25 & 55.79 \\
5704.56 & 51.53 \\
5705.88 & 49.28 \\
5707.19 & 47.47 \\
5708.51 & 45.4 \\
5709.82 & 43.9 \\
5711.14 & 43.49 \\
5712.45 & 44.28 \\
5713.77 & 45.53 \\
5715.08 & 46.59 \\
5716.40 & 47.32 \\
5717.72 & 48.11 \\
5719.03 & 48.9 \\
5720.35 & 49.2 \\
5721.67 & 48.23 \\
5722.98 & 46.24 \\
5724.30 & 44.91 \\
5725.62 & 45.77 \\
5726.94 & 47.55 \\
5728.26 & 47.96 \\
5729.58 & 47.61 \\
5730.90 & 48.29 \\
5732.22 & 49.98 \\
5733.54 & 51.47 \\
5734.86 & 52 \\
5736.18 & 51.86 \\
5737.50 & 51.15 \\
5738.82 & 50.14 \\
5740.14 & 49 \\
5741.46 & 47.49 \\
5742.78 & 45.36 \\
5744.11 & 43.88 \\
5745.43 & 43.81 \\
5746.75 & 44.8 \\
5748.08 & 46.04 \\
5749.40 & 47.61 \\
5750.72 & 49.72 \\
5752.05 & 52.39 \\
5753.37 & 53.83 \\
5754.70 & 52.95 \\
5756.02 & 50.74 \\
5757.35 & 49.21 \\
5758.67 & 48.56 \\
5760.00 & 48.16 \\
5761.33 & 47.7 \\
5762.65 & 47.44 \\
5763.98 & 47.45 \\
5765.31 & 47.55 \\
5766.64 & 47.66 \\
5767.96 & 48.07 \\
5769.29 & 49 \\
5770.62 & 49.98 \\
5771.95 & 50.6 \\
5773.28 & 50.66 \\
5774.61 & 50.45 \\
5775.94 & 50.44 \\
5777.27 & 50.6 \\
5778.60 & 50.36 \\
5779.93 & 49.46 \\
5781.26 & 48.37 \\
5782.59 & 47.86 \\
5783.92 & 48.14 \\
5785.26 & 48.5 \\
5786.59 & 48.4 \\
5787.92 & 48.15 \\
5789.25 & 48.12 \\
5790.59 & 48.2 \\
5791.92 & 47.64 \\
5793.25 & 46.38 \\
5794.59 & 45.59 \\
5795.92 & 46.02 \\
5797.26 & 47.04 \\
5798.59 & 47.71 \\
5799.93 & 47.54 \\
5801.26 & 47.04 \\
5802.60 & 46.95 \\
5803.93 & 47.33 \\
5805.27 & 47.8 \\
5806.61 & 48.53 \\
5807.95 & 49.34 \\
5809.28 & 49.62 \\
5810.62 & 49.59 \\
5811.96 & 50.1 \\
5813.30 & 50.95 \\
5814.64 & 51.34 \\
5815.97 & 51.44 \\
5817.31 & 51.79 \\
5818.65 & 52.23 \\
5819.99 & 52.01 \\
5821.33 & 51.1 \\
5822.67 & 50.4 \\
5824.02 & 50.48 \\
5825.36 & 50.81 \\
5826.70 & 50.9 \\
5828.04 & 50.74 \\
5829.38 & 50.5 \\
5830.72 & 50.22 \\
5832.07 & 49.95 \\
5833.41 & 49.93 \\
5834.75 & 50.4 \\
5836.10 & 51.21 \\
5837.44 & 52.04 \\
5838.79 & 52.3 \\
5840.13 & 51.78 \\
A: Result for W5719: 1.53 angstrom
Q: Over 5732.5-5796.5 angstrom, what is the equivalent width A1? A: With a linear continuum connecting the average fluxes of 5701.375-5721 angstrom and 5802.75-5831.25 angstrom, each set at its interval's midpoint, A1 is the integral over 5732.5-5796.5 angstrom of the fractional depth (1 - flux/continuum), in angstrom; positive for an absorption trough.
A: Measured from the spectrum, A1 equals 0.9 angstrom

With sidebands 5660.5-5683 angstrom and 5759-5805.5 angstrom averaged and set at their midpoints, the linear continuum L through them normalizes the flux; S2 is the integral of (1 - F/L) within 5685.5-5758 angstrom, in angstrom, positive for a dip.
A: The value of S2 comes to -3.1 angstrom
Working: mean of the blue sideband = 46.1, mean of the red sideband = 48.2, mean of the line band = 49.1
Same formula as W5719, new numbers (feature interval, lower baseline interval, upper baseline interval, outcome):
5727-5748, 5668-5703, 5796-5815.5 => 0.3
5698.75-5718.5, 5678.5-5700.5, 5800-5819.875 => -0.5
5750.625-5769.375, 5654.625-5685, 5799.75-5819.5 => -0.3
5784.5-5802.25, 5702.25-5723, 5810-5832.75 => 1.0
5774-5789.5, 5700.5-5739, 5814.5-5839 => 0.3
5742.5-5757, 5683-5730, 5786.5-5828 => 0.2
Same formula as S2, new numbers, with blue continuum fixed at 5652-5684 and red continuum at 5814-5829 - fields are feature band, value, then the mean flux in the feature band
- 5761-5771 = 0.3 angstrom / 48.1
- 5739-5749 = 0.6 angstrom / 46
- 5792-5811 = 1.1 angstrom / 47.6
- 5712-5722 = 0.2 angstrom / 47.3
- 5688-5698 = -0.2 angstrom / 48.2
